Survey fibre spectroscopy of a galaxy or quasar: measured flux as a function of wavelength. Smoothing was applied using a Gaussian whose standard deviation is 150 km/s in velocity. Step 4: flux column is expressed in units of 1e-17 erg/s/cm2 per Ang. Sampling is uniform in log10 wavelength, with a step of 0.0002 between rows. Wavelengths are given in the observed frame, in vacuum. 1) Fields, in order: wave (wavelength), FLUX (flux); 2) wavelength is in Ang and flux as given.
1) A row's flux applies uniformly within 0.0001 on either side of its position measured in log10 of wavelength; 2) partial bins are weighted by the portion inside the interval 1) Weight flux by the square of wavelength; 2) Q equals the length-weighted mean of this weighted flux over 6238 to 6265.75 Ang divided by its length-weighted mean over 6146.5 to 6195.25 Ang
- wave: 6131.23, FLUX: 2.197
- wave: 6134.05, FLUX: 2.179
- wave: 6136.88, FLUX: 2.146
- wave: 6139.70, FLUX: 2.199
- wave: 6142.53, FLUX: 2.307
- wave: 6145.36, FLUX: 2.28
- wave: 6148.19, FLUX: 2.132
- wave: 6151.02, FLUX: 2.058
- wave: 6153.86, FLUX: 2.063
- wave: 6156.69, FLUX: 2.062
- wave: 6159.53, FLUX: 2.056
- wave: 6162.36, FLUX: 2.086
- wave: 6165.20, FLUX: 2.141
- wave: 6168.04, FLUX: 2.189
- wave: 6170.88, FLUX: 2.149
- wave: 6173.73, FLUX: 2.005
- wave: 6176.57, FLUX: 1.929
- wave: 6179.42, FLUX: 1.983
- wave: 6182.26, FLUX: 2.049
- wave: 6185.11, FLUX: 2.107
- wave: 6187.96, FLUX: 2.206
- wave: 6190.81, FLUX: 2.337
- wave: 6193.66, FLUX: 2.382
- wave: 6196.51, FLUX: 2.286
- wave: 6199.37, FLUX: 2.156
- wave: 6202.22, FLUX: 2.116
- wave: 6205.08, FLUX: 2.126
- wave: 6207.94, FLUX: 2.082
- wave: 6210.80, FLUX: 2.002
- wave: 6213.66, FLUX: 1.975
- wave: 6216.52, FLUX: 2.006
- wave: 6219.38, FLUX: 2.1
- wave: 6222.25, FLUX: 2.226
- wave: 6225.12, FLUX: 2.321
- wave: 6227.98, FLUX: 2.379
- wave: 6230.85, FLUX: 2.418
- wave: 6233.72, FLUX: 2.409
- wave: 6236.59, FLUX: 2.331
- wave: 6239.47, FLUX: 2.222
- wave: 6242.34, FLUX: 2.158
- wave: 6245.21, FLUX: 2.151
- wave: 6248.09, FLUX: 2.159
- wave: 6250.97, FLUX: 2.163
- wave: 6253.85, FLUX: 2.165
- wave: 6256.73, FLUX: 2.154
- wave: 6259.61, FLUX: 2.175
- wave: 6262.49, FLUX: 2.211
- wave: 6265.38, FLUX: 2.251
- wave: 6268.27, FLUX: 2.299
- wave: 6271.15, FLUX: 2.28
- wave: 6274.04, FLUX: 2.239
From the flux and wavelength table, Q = 1.06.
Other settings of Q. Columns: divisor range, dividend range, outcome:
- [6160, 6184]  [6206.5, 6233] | 1.07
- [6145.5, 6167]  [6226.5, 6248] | 1.12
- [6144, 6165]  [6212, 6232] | 1.07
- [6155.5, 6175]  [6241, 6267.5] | 1.07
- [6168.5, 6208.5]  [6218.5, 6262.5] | 1.06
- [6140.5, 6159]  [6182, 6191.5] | 1.03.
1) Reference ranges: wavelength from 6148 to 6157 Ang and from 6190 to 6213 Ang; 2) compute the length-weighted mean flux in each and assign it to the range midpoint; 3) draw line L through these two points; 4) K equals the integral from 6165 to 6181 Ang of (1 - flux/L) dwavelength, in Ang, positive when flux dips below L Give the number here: 0.42 Ang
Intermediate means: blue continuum 2.07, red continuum 2.17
